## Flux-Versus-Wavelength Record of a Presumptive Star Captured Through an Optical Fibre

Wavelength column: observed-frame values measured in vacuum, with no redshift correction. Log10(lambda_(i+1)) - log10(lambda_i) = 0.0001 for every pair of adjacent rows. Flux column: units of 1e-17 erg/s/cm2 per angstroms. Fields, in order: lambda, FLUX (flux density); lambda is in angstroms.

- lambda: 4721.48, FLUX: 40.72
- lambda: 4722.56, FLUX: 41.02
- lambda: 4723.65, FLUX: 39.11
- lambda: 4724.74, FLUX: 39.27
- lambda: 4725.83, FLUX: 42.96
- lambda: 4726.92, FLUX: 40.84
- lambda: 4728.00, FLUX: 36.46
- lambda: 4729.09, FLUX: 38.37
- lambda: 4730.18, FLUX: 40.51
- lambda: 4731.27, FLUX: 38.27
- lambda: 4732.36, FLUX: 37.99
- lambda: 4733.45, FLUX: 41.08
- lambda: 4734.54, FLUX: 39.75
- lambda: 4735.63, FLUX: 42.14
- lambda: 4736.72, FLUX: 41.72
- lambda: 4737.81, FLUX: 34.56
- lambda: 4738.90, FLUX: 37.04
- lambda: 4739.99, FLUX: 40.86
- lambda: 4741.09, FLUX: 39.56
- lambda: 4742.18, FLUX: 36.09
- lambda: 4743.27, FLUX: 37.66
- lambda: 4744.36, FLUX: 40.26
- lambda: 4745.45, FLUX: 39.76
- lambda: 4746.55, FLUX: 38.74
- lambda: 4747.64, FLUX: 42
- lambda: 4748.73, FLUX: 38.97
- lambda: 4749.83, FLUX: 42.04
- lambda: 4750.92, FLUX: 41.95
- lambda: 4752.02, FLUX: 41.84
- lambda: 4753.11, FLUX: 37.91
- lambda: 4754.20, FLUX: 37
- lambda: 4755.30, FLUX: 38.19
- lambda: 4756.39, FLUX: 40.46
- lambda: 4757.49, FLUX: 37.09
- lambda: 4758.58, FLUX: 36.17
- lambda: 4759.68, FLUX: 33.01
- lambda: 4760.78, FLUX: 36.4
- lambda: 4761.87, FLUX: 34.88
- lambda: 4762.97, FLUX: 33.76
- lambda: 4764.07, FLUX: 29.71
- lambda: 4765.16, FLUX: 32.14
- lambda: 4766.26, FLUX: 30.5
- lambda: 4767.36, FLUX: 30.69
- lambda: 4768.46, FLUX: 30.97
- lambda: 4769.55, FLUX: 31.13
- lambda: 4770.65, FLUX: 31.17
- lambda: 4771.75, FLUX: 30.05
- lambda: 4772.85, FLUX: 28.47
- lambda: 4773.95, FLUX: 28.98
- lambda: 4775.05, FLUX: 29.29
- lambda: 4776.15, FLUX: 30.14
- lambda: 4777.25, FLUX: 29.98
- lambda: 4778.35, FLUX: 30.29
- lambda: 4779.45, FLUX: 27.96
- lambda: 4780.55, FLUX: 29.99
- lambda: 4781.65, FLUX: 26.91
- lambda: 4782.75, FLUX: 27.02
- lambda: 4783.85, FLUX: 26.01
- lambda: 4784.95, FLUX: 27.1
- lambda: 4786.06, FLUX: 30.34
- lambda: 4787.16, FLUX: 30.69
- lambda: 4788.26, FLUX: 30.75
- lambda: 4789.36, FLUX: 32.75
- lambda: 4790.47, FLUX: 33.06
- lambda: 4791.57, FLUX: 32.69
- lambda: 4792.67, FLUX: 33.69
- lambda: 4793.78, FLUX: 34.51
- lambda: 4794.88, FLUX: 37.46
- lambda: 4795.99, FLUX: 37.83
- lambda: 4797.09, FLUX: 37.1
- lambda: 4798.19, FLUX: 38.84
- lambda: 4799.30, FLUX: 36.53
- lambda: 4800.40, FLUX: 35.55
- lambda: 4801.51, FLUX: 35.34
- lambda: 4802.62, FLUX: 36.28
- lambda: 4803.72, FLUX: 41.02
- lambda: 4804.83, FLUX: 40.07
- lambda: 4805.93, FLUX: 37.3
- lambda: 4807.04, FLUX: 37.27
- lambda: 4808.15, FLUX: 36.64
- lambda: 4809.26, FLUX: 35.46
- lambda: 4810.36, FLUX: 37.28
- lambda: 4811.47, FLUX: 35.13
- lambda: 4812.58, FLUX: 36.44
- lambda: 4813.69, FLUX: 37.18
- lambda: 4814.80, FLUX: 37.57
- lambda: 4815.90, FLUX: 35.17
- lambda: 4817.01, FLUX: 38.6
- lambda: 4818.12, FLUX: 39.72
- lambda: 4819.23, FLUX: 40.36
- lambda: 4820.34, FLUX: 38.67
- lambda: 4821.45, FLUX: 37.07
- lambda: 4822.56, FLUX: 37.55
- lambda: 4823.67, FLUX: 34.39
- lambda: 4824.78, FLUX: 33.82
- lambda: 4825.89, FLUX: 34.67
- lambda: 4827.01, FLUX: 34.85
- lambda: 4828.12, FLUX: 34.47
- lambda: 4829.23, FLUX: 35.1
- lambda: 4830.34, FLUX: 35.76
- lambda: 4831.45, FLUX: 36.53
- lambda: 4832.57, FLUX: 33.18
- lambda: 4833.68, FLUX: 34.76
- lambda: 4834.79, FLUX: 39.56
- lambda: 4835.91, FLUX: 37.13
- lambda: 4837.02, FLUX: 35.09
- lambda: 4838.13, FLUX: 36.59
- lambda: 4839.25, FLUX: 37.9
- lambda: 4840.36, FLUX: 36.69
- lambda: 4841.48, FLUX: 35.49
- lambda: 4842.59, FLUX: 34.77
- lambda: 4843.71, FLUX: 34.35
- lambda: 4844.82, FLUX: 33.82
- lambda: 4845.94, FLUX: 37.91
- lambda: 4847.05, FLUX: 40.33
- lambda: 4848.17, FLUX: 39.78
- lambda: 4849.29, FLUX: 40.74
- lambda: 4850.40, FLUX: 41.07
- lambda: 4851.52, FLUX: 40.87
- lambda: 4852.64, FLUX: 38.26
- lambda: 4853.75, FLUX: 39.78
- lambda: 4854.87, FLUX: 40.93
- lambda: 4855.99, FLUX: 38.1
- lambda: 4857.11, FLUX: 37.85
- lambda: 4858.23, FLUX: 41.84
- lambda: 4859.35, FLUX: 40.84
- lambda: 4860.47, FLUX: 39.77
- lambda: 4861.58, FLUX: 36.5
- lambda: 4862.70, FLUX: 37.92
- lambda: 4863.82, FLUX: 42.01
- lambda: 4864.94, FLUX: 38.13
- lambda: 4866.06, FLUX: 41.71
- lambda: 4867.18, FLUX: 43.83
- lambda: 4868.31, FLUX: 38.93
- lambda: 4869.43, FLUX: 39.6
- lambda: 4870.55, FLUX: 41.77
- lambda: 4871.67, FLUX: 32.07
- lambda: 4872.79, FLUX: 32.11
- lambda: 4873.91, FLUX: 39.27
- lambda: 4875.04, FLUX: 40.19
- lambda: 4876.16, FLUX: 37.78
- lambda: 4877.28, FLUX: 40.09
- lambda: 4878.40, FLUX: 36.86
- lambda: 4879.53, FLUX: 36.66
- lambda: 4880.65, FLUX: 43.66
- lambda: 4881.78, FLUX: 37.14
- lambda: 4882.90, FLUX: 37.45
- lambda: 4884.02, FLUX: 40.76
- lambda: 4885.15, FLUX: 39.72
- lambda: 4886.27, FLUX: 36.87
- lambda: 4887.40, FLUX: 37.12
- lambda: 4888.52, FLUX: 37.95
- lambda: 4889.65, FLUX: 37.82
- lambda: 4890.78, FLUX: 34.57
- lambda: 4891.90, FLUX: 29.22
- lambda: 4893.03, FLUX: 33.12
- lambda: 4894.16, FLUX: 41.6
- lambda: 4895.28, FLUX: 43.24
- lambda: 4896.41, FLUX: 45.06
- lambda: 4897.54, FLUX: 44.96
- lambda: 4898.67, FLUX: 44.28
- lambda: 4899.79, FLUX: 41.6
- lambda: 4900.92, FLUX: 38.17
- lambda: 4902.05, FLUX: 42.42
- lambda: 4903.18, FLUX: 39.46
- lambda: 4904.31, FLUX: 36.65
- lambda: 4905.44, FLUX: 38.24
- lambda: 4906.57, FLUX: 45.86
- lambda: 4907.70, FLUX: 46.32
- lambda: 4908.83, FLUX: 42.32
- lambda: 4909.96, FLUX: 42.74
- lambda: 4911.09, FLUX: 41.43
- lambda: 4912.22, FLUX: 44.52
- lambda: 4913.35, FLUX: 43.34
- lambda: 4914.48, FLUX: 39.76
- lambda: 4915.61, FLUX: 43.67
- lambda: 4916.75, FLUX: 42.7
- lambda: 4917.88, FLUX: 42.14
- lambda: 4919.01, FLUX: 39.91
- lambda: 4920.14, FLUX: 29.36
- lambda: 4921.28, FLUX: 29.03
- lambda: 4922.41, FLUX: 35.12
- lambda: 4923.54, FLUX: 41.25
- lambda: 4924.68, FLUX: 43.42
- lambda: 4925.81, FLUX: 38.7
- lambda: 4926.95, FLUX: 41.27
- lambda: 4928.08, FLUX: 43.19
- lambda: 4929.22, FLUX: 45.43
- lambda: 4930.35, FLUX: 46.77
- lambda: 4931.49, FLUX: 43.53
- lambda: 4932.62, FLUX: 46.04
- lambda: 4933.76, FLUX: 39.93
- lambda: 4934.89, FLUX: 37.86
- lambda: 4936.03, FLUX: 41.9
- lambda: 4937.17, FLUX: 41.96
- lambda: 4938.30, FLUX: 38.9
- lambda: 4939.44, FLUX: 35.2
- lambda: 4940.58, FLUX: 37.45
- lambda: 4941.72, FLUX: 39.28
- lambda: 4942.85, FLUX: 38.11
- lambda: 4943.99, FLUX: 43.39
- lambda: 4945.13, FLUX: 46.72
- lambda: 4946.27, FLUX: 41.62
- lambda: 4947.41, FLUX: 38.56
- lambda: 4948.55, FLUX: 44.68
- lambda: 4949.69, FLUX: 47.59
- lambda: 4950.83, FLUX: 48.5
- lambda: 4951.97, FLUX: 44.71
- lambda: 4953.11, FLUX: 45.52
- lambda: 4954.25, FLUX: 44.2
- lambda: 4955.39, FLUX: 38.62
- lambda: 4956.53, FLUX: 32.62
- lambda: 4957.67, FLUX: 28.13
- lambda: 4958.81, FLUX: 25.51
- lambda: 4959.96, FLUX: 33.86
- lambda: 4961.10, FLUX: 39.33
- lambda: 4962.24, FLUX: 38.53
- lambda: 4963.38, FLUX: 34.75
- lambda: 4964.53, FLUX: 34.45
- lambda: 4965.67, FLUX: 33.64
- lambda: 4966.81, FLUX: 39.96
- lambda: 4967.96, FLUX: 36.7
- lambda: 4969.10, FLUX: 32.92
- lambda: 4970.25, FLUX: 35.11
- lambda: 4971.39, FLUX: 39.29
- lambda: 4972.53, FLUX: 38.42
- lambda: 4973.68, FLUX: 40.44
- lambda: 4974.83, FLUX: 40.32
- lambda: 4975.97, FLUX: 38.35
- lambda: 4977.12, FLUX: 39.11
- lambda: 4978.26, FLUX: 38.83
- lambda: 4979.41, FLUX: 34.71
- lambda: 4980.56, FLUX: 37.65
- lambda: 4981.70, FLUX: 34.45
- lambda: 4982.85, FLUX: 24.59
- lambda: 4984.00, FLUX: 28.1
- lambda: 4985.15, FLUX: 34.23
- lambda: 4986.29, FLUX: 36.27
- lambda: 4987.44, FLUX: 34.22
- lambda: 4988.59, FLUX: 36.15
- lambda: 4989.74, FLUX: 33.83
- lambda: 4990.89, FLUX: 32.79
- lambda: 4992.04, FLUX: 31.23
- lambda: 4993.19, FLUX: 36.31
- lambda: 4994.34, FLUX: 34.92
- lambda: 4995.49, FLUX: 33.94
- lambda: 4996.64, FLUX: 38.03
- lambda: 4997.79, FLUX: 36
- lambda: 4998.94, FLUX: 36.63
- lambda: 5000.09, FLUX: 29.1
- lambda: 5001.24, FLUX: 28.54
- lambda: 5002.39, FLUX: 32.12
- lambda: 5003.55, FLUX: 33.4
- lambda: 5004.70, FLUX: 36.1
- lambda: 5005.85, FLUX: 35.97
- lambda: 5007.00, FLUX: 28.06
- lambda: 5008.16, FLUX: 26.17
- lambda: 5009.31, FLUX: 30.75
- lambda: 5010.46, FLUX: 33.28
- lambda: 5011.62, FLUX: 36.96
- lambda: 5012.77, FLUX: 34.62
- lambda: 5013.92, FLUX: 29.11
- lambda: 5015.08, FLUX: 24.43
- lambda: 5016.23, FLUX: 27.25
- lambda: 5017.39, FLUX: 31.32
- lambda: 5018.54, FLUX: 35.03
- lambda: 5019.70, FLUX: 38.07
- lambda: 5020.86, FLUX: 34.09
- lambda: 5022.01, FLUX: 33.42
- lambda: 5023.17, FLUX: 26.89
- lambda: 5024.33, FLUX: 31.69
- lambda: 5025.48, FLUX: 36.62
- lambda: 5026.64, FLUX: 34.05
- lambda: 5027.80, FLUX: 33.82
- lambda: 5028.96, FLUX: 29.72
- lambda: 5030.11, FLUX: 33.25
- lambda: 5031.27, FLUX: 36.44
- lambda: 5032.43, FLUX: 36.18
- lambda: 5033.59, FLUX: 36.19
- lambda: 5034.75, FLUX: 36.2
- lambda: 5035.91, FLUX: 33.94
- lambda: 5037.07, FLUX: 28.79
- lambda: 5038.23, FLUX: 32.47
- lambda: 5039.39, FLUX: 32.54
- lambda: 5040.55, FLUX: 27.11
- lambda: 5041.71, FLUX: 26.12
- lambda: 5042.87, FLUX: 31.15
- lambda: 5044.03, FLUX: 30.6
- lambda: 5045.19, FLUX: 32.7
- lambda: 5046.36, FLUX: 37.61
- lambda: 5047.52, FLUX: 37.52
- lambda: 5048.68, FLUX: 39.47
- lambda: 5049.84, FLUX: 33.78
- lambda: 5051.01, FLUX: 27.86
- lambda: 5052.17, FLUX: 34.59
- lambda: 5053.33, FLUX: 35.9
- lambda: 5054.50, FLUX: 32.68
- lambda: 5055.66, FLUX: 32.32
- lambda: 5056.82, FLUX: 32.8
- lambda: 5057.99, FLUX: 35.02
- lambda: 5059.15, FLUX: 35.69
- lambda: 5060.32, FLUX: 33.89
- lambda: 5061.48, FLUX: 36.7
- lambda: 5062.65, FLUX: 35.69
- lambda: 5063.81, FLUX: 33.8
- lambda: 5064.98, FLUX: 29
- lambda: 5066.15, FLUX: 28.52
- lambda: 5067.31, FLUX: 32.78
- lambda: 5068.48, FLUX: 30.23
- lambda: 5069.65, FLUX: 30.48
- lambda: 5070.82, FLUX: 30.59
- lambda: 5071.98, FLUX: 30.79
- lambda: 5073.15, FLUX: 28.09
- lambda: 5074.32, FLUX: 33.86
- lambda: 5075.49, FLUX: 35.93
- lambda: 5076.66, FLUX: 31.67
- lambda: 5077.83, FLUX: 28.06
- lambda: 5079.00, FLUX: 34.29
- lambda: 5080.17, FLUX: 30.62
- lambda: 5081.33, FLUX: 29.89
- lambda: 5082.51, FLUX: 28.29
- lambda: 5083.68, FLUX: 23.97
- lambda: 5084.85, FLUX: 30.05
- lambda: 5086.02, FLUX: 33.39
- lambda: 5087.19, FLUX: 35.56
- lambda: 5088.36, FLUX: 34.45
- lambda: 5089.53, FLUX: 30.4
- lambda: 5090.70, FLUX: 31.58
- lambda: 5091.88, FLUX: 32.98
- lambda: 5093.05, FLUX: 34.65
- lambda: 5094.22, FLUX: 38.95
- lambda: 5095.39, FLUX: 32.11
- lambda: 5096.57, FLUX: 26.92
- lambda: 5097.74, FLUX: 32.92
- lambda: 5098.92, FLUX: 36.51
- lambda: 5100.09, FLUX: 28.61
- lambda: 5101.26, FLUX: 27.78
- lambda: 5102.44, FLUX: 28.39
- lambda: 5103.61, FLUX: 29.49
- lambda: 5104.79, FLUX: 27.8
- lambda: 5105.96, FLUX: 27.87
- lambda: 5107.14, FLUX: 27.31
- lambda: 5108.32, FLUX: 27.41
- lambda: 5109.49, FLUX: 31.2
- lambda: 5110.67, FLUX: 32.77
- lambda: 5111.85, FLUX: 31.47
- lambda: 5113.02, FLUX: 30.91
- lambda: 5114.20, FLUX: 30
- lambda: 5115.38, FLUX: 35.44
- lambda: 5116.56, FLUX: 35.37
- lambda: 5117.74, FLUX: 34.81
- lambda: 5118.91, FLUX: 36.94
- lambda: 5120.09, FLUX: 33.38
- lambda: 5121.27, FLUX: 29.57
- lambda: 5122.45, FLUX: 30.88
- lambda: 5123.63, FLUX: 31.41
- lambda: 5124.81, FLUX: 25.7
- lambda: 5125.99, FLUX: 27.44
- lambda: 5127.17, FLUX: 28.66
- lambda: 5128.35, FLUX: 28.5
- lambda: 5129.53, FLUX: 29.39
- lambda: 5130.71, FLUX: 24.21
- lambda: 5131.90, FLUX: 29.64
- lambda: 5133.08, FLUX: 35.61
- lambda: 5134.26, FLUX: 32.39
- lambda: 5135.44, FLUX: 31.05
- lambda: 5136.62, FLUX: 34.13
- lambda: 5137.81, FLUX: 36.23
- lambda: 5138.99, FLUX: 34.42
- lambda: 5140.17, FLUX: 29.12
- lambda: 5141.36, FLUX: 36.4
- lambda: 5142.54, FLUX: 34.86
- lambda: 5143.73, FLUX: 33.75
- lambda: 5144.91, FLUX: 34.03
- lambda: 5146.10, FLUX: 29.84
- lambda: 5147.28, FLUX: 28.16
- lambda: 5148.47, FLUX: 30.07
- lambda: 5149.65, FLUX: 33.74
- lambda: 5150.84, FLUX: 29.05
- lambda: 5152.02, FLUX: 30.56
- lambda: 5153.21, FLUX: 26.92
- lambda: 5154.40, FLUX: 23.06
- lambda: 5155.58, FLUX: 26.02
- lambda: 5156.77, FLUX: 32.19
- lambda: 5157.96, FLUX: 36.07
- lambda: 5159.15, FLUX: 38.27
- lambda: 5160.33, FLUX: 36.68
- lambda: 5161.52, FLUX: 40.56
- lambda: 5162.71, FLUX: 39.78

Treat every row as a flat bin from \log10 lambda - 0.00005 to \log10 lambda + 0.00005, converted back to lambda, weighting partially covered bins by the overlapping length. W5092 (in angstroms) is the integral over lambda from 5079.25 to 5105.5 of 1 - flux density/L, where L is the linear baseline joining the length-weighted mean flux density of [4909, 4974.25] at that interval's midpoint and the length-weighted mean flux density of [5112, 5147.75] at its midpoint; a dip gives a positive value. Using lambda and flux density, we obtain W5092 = 1.7 angstroms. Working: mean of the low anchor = 39.7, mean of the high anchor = 31.8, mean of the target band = 31.2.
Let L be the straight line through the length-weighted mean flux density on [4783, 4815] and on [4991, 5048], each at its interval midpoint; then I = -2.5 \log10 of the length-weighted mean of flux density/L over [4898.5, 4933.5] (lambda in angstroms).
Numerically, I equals -0.215 mag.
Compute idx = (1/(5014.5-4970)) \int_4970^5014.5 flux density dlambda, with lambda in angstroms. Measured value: 34.3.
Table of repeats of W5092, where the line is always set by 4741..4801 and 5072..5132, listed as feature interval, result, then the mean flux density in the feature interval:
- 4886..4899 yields -2.32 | 38.7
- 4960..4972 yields -1.55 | 36.4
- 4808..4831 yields -1.98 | 36.5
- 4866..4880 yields -2.26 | 38.4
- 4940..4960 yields -4.79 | 40.1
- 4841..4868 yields -4.70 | 39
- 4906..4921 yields -4.08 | 41.6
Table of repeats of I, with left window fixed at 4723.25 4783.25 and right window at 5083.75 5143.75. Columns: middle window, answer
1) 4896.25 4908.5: -0.228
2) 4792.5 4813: -0.050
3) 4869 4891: -0.112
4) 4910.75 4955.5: -0.225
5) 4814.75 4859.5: -0.076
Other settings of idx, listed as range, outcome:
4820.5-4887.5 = 37.8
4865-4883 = 38.7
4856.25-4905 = 39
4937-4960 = 39.9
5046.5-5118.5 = 32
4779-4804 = 33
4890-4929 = 40.3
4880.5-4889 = 38.6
